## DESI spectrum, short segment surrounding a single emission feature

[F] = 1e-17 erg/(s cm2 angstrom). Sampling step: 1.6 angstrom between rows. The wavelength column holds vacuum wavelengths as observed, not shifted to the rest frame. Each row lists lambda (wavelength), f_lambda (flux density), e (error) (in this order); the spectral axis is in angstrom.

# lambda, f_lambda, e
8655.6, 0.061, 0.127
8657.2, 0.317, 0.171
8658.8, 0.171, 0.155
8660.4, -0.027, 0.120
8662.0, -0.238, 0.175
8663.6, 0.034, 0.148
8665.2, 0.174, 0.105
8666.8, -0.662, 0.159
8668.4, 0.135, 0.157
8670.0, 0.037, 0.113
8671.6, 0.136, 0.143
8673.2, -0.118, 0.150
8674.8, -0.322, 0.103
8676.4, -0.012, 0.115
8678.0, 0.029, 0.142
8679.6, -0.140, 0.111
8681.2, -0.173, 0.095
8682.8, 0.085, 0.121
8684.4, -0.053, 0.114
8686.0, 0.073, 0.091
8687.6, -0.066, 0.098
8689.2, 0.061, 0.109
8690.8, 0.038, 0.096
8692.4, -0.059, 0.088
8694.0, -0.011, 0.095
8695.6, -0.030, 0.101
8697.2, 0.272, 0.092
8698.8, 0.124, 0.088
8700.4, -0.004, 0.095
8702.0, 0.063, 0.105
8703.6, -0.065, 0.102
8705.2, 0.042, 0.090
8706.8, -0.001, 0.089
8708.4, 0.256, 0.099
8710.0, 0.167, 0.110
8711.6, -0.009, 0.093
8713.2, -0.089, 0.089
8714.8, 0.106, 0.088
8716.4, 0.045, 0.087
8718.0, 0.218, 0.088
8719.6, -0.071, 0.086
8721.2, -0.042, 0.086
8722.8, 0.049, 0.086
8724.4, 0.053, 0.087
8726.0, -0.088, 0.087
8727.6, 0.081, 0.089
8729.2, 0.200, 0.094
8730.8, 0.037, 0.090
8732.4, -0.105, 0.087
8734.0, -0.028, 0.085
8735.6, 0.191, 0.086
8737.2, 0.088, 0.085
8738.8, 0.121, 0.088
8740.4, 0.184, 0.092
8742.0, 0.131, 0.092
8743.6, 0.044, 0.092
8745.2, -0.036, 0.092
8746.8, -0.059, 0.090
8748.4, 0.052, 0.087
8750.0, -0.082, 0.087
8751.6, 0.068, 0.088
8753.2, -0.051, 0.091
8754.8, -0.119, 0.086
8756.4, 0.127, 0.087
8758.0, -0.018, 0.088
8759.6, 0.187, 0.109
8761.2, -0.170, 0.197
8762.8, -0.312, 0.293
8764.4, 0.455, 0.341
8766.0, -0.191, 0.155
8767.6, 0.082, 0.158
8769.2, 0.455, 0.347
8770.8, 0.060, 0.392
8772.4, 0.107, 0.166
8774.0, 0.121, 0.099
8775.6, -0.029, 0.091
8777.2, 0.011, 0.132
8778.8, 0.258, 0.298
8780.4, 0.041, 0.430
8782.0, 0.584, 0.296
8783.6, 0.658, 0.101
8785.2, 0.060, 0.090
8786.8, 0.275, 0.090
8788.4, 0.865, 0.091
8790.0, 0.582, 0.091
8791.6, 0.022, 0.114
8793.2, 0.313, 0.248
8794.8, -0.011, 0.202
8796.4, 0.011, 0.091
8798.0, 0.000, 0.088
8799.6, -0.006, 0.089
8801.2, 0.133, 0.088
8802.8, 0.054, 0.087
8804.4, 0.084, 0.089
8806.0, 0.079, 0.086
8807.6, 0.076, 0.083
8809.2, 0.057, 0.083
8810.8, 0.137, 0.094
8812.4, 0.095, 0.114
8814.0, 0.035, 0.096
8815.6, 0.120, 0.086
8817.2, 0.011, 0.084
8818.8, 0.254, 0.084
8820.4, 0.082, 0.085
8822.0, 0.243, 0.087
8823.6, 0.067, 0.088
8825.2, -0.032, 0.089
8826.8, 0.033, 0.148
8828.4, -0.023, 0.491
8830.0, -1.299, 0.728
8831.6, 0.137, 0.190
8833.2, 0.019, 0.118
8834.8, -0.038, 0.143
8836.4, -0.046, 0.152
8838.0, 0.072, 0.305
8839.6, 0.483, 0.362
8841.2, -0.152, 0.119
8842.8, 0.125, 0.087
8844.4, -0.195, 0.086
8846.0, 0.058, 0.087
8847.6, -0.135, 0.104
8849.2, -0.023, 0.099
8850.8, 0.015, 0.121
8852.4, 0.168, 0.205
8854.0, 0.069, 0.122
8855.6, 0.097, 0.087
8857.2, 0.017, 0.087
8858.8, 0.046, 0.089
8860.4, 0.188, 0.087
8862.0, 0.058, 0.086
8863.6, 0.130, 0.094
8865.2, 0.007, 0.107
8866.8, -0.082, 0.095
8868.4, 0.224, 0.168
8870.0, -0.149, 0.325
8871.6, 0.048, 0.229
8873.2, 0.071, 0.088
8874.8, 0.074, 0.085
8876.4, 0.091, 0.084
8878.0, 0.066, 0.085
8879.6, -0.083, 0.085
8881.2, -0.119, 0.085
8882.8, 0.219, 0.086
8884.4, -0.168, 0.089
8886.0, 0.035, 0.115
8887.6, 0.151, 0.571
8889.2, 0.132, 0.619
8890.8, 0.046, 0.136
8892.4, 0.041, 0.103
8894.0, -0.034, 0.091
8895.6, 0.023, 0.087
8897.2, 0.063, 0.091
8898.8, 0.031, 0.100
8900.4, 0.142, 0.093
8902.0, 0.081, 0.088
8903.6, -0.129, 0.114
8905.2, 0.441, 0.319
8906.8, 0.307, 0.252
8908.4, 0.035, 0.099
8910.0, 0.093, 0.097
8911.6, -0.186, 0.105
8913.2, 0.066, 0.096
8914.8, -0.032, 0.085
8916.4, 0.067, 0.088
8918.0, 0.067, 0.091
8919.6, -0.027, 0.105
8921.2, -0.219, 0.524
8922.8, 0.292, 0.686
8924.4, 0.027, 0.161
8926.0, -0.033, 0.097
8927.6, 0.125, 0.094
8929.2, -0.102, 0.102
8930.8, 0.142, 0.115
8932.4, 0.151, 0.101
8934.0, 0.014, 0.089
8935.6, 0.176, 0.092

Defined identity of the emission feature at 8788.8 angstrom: [O II]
